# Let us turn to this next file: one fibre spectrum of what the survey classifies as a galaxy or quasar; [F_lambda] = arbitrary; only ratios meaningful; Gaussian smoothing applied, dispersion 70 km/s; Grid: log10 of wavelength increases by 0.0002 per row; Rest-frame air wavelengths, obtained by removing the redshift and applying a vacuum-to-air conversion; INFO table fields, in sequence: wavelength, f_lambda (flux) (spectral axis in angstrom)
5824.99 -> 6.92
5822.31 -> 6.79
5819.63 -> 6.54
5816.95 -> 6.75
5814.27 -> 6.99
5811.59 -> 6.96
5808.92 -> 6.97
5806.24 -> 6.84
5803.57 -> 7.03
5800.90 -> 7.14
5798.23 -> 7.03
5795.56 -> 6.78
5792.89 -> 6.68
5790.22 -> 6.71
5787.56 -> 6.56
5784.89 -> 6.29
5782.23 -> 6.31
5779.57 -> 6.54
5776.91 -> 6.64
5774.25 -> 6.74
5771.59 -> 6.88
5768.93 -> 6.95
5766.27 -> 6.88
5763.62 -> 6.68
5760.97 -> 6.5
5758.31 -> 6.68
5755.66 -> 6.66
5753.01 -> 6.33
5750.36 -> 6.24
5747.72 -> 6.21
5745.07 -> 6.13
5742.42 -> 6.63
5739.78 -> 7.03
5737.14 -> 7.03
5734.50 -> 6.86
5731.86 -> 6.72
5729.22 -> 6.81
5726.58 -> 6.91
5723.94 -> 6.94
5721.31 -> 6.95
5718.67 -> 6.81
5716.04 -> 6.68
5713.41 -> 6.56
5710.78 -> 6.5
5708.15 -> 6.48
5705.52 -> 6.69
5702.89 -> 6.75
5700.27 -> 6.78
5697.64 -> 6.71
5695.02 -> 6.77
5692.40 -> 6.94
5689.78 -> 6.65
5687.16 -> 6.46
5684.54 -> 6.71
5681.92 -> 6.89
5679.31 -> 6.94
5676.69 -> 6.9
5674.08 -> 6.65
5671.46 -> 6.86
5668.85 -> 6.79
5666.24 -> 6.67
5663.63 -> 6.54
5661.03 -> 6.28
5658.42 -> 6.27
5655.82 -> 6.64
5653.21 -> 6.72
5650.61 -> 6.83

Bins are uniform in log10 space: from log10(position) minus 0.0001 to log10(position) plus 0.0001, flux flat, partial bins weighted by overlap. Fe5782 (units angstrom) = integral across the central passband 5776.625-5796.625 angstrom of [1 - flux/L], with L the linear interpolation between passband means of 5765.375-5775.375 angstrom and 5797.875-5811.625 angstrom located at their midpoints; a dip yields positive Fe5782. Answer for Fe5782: 1.1 angstrom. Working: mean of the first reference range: 6.86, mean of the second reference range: 7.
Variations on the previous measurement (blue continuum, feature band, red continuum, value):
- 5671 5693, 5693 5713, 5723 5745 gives 0.3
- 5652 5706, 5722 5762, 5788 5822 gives 0.7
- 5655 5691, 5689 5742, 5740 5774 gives -1.2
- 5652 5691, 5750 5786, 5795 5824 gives 1.2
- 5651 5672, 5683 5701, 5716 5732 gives 0.0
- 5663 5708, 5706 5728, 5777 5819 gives 0.1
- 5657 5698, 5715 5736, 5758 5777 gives -0.4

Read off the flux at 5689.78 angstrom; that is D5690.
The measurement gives 6.65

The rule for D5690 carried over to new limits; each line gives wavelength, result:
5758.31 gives 6.68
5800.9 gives 7.14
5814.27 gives 6.99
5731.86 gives 6.72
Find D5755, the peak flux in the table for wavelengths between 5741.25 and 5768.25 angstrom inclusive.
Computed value 6.88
